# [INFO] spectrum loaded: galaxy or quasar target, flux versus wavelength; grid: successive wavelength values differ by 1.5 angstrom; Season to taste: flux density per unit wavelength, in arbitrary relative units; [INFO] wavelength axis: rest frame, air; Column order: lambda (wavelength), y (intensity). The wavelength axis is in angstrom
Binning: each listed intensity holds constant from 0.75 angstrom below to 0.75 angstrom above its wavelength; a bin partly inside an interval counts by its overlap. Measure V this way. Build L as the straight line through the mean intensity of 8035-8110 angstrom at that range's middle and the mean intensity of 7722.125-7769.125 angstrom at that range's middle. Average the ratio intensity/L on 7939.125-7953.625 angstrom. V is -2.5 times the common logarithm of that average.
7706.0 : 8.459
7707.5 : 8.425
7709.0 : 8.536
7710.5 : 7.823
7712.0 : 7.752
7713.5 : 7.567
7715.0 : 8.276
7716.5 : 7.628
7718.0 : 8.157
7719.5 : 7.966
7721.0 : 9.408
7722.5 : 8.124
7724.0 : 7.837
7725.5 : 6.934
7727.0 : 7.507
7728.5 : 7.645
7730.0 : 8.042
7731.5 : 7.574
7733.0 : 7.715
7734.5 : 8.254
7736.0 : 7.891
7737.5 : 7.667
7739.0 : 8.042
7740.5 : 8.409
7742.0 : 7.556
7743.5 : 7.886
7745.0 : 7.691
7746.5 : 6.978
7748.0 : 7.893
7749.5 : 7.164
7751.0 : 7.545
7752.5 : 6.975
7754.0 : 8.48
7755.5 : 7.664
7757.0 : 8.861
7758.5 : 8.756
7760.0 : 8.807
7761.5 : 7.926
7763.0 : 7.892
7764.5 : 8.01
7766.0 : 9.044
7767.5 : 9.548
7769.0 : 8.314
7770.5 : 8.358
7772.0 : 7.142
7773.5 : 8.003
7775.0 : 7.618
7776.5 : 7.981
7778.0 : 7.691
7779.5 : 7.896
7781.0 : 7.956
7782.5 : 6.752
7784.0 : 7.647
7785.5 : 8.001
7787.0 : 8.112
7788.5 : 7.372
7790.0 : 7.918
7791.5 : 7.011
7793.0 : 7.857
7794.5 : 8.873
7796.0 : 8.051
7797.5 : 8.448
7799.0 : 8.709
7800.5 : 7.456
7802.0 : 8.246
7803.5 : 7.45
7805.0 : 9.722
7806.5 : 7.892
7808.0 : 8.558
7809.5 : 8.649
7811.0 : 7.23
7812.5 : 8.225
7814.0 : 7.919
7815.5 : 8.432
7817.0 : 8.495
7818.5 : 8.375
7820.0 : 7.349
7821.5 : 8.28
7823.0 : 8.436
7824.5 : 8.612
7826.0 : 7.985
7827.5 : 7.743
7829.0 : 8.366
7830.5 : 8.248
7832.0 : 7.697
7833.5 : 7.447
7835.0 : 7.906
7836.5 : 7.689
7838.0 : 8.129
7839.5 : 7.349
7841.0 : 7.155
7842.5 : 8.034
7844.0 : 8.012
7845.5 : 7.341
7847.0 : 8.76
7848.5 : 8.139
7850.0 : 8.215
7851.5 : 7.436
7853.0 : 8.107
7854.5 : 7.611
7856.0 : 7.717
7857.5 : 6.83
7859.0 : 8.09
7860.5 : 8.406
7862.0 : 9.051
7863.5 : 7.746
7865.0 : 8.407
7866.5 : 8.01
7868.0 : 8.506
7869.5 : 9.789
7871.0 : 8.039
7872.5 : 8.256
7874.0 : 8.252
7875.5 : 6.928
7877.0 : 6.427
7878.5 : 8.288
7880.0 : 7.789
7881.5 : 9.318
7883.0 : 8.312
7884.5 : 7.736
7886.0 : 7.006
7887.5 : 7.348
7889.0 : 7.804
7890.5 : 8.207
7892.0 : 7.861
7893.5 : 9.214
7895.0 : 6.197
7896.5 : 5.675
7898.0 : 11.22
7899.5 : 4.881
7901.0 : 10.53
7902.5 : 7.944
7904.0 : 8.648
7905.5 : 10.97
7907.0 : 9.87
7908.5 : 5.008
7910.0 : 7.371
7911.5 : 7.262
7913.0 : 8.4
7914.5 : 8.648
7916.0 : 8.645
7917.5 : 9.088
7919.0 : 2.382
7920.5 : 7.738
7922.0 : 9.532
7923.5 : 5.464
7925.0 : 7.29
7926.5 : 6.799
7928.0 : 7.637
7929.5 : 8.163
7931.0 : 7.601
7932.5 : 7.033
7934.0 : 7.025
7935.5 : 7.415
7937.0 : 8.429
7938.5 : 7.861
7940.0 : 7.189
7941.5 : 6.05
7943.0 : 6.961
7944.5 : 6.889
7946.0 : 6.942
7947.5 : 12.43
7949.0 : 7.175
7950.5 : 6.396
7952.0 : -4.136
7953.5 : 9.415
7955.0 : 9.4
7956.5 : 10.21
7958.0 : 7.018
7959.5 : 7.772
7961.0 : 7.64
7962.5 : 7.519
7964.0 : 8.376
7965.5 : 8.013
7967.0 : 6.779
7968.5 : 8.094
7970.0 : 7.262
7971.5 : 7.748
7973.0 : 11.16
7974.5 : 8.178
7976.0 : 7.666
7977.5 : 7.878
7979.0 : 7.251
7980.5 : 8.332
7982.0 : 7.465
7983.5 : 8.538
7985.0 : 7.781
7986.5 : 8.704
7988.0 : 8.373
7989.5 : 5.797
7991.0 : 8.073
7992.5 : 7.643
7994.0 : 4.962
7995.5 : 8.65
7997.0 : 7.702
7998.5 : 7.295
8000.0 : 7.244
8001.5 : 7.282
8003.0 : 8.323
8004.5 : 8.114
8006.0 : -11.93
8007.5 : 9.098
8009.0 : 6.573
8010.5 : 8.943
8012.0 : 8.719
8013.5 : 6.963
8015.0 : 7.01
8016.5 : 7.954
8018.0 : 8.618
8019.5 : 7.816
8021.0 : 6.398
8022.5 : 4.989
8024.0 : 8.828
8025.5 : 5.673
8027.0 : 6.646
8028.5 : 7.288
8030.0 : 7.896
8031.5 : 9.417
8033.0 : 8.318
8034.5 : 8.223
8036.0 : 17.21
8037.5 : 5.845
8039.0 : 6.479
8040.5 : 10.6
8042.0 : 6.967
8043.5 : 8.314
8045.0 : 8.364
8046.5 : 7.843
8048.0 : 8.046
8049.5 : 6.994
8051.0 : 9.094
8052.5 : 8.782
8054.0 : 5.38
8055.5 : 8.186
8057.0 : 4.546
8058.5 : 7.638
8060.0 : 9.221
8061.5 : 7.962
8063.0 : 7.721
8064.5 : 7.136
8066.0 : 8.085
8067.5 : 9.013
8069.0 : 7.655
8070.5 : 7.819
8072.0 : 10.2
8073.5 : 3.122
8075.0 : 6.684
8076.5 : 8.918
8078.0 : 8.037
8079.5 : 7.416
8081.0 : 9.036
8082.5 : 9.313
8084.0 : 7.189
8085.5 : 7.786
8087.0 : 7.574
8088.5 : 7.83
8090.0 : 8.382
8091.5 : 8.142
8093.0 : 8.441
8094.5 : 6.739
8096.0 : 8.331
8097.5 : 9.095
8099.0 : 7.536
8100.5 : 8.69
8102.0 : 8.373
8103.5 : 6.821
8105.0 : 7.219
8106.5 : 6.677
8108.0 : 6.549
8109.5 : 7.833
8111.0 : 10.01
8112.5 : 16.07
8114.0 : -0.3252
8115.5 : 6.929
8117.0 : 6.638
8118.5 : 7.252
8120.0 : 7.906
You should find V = 0.23 mag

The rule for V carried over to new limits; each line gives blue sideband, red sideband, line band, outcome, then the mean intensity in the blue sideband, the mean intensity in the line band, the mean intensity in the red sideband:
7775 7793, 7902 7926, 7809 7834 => -0.05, 7.67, 8.09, 7.75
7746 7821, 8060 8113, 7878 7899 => 0.01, 8.03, 7.96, 8.08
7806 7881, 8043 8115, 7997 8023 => 0.21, 8.01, 6.49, 7.82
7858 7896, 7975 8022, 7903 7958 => 0.02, 8.02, 7.47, 7.07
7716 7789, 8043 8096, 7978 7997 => 0.03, 7.93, 7.64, 7.79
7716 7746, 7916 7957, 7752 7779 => -0.05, 7.89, 8.18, 7.21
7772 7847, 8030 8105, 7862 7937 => 0.02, 7.97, 7.85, 8.04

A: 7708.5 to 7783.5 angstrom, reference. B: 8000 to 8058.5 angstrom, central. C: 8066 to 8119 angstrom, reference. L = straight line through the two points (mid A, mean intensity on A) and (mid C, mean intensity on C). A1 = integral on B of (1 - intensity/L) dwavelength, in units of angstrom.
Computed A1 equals 3.5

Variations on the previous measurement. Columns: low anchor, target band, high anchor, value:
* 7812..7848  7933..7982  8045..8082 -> 1.71 angstrom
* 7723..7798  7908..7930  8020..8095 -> 1.60 angstrom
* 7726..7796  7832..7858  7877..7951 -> 0.17 angstrom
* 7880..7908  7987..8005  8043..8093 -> 1.16 angstrom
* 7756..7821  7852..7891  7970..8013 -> -1.31 angstrom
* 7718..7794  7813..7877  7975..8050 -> -2.10 angstrom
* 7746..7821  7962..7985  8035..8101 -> 0.04 angstrom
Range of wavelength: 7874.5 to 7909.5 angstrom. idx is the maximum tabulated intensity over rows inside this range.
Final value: 11.22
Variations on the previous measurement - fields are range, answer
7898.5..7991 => 12.43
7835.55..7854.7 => 8.76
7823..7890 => 9.789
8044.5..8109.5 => 10.2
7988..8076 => 17.21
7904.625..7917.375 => 10.97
